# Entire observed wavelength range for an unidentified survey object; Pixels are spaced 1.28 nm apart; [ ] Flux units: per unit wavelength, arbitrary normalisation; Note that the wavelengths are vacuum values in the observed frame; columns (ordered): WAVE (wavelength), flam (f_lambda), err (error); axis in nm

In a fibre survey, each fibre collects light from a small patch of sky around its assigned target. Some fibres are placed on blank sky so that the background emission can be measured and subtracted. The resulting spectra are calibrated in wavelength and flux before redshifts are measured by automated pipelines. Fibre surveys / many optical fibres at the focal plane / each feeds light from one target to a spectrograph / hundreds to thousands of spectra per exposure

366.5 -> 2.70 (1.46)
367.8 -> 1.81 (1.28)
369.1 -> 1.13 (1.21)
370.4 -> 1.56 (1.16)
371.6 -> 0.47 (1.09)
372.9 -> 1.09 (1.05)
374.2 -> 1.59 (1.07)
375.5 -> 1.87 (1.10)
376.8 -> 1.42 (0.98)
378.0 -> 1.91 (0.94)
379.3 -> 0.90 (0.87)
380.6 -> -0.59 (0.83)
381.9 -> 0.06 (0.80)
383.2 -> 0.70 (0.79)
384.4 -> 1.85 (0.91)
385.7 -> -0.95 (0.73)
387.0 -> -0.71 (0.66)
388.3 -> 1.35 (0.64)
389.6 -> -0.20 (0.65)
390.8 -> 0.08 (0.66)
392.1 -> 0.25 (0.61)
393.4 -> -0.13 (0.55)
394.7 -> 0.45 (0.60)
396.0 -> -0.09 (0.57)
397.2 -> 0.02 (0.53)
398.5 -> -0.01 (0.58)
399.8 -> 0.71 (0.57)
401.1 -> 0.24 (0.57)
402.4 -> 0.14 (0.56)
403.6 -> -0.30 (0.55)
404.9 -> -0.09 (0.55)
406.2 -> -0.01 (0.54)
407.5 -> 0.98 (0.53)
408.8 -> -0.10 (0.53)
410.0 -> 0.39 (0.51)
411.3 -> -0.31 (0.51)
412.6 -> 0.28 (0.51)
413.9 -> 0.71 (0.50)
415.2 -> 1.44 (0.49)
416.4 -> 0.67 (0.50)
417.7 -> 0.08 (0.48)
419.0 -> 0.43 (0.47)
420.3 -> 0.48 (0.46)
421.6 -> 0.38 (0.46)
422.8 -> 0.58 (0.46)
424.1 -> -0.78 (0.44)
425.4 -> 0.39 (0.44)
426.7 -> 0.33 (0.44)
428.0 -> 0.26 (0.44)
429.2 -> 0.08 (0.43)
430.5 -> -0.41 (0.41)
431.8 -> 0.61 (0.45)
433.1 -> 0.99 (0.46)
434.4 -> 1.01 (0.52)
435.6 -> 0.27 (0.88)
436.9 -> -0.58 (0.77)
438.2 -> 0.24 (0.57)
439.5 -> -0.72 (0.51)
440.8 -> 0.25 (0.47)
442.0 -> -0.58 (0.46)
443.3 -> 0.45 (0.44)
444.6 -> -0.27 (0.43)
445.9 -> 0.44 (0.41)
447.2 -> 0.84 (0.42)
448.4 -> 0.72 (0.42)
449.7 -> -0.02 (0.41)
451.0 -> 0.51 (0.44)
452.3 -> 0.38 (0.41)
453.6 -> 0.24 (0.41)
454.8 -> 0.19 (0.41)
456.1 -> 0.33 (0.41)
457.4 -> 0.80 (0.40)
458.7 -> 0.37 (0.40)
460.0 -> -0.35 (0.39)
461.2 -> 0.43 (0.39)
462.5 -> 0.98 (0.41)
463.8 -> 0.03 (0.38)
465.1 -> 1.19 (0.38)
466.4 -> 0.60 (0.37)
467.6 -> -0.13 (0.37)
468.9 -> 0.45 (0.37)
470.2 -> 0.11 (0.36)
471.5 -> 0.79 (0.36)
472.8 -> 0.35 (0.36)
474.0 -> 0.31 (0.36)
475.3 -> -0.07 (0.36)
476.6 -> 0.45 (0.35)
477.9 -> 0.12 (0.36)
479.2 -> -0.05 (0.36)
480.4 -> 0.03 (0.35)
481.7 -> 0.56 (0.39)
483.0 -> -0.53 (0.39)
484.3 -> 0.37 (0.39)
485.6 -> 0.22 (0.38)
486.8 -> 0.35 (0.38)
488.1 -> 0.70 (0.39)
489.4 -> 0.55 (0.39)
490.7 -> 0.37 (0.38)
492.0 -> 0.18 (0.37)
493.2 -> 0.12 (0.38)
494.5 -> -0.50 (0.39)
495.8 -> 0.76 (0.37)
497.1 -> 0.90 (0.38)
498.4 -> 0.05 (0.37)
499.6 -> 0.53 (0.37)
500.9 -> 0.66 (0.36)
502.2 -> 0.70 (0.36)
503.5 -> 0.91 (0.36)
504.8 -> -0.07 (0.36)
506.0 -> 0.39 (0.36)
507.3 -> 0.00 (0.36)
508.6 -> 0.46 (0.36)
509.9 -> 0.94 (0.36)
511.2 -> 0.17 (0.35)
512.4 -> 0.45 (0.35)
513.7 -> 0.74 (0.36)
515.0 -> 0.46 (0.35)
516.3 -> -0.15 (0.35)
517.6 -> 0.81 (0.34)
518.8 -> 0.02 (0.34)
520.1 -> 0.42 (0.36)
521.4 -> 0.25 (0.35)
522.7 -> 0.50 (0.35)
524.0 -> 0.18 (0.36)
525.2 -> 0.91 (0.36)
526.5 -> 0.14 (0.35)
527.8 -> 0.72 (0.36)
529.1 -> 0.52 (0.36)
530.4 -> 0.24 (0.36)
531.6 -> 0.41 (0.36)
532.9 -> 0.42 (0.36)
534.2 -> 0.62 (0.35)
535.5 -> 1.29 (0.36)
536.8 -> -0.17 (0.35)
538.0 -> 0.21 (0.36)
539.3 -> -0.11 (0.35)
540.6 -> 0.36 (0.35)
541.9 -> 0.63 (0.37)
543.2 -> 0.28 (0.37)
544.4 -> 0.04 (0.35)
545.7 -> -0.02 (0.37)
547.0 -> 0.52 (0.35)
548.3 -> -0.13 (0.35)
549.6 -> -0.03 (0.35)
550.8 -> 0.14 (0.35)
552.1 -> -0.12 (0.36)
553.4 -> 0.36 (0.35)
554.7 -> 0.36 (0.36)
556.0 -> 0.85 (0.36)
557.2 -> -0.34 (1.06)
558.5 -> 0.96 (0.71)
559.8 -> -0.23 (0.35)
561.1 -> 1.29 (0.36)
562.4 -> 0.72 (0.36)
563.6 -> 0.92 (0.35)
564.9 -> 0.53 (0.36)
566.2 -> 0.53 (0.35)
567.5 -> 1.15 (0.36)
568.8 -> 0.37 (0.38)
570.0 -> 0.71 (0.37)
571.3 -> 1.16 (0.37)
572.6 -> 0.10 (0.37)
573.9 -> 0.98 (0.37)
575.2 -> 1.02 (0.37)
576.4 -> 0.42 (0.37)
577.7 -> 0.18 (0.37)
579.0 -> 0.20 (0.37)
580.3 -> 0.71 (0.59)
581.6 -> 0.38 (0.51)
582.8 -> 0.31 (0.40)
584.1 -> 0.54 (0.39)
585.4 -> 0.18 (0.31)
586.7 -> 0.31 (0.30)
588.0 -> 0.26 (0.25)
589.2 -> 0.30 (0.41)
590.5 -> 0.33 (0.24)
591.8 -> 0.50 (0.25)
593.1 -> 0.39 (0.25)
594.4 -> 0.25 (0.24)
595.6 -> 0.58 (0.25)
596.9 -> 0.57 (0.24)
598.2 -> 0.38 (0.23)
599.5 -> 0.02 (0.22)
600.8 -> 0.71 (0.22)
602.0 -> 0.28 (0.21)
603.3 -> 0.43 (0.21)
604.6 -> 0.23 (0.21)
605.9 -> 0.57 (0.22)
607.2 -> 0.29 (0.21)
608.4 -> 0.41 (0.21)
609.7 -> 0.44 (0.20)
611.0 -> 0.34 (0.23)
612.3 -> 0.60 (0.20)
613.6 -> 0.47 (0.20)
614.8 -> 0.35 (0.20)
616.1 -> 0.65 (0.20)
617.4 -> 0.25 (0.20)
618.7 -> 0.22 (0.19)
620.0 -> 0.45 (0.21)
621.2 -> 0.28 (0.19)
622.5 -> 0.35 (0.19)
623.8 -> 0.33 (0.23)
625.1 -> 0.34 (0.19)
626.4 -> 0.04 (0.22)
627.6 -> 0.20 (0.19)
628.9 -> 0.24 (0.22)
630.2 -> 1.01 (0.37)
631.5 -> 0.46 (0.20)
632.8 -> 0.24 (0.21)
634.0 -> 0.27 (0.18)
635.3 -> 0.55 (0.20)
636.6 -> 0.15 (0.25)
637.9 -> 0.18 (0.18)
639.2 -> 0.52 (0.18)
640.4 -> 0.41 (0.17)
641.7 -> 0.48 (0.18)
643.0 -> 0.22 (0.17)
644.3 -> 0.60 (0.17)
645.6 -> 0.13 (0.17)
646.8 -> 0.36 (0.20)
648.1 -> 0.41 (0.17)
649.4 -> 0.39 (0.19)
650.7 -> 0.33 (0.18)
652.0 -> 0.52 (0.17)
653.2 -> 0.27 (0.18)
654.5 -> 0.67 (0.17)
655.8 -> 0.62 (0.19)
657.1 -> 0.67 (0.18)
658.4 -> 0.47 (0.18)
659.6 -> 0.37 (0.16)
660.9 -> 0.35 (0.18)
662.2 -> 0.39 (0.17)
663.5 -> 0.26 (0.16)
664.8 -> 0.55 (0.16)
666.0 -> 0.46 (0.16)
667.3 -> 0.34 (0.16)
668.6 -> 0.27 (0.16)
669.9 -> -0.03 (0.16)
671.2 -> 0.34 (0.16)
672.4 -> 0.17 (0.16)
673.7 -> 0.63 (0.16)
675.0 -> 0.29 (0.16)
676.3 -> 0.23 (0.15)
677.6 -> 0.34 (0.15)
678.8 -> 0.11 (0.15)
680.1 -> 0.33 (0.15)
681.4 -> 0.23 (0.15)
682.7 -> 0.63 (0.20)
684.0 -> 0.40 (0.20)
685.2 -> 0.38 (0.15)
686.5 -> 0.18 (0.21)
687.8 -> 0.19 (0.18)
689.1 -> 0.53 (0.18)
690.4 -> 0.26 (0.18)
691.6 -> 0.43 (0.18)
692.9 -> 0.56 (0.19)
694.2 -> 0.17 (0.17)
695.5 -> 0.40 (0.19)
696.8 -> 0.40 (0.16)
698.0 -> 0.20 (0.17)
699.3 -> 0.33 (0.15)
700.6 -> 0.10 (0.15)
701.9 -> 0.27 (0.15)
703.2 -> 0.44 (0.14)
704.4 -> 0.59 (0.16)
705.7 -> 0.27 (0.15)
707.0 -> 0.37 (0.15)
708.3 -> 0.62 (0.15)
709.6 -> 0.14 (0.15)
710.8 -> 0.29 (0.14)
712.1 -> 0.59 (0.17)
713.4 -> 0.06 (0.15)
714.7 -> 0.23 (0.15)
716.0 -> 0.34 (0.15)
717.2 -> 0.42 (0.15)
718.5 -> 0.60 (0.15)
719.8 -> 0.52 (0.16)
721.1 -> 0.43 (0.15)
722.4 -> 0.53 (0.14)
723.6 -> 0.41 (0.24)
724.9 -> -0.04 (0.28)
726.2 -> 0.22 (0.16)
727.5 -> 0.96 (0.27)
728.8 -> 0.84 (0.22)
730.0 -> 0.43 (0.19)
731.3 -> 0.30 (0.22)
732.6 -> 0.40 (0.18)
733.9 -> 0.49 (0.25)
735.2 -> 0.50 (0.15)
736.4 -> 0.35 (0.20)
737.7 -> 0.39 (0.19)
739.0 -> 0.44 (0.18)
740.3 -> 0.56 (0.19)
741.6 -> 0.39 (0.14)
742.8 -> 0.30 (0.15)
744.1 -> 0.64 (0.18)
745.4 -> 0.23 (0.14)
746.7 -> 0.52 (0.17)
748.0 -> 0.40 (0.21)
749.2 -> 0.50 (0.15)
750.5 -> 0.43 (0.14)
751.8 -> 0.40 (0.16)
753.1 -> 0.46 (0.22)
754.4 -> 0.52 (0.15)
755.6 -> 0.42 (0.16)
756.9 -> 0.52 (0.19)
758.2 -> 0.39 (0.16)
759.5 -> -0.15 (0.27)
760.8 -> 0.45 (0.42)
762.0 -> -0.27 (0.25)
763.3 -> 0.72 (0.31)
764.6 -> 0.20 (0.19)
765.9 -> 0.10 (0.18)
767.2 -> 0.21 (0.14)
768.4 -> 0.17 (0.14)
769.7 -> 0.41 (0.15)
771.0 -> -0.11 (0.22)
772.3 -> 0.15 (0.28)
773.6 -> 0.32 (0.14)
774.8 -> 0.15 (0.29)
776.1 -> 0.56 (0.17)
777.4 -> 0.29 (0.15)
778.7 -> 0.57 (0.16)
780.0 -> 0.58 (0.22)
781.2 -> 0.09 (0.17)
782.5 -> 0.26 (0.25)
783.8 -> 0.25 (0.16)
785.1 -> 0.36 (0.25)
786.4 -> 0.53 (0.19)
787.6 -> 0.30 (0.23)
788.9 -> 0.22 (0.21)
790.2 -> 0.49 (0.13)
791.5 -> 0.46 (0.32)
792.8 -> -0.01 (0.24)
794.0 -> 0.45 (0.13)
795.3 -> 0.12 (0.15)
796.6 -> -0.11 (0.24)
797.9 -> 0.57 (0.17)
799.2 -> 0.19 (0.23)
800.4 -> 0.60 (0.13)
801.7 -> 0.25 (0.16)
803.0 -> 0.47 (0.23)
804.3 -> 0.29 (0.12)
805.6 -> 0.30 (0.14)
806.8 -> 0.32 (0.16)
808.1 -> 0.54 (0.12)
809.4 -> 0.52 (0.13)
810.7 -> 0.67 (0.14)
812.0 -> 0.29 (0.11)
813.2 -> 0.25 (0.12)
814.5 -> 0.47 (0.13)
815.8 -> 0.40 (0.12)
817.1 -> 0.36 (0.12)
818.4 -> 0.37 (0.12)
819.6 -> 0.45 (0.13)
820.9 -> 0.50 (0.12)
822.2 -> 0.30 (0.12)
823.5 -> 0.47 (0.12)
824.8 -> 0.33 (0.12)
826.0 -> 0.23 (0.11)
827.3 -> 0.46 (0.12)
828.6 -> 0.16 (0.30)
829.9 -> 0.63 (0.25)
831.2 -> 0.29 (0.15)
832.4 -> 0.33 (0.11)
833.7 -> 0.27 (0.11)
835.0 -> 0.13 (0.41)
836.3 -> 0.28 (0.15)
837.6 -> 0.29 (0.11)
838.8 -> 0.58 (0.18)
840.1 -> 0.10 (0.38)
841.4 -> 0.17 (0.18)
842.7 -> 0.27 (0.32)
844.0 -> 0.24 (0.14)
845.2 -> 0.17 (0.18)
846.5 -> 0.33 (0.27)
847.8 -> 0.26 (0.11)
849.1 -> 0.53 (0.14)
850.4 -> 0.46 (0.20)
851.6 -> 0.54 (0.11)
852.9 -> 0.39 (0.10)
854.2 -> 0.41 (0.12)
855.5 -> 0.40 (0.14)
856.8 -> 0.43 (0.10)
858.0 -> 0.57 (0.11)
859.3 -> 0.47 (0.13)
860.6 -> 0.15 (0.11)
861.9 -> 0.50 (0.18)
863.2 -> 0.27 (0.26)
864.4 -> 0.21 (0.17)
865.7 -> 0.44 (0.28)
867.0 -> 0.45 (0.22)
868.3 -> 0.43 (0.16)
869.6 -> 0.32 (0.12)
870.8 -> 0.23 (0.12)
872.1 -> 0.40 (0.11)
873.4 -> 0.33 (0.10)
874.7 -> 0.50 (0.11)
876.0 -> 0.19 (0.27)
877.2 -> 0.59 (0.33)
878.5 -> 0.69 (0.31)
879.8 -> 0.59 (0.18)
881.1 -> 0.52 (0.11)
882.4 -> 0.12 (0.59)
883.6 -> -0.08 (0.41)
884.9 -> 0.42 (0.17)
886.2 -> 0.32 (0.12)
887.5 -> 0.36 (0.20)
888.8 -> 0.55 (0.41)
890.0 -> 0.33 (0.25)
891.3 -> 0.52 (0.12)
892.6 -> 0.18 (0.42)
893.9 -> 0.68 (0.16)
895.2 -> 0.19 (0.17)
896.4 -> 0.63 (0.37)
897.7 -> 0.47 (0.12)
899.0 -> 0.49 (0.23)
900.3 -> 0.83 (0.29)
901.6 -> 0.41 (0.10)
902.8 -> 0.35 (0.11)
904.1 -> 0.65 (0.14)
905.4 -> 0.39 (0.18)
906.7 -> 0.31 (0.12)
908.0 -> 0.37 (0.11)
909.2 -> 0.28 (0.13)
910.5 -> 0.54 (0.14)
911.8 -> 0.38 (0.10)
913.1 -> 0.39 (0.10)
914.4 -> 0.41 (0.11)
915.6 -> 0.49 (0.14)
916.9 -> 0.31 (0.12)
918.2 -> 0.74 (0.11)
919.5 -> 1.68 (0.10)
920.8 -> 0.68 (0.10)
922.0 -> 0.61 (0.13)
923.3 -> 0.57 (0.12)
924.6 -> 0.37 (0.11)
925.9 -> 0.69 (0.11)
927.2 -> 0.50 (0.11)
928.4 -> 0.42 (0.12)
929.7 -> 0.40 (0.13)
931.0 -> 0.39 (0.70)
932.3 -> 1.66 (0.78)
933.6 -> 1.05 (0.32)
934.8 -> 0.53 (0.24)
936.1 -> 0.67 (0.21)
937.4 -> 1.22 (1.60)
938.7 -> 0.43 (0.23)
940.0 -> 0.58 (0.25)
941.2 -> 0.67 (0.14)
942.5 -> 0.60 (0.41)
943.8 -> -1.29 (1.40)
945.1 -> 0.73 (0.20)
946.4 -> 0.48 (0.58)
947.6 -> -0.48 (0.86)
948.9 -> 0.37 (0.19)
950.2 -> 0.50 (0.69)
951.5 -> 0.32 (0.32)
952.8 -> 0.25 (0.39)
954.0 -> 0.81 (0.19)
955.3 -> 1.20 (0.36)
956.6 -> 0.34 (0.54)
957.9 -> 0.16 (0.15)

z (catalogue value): 1.466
